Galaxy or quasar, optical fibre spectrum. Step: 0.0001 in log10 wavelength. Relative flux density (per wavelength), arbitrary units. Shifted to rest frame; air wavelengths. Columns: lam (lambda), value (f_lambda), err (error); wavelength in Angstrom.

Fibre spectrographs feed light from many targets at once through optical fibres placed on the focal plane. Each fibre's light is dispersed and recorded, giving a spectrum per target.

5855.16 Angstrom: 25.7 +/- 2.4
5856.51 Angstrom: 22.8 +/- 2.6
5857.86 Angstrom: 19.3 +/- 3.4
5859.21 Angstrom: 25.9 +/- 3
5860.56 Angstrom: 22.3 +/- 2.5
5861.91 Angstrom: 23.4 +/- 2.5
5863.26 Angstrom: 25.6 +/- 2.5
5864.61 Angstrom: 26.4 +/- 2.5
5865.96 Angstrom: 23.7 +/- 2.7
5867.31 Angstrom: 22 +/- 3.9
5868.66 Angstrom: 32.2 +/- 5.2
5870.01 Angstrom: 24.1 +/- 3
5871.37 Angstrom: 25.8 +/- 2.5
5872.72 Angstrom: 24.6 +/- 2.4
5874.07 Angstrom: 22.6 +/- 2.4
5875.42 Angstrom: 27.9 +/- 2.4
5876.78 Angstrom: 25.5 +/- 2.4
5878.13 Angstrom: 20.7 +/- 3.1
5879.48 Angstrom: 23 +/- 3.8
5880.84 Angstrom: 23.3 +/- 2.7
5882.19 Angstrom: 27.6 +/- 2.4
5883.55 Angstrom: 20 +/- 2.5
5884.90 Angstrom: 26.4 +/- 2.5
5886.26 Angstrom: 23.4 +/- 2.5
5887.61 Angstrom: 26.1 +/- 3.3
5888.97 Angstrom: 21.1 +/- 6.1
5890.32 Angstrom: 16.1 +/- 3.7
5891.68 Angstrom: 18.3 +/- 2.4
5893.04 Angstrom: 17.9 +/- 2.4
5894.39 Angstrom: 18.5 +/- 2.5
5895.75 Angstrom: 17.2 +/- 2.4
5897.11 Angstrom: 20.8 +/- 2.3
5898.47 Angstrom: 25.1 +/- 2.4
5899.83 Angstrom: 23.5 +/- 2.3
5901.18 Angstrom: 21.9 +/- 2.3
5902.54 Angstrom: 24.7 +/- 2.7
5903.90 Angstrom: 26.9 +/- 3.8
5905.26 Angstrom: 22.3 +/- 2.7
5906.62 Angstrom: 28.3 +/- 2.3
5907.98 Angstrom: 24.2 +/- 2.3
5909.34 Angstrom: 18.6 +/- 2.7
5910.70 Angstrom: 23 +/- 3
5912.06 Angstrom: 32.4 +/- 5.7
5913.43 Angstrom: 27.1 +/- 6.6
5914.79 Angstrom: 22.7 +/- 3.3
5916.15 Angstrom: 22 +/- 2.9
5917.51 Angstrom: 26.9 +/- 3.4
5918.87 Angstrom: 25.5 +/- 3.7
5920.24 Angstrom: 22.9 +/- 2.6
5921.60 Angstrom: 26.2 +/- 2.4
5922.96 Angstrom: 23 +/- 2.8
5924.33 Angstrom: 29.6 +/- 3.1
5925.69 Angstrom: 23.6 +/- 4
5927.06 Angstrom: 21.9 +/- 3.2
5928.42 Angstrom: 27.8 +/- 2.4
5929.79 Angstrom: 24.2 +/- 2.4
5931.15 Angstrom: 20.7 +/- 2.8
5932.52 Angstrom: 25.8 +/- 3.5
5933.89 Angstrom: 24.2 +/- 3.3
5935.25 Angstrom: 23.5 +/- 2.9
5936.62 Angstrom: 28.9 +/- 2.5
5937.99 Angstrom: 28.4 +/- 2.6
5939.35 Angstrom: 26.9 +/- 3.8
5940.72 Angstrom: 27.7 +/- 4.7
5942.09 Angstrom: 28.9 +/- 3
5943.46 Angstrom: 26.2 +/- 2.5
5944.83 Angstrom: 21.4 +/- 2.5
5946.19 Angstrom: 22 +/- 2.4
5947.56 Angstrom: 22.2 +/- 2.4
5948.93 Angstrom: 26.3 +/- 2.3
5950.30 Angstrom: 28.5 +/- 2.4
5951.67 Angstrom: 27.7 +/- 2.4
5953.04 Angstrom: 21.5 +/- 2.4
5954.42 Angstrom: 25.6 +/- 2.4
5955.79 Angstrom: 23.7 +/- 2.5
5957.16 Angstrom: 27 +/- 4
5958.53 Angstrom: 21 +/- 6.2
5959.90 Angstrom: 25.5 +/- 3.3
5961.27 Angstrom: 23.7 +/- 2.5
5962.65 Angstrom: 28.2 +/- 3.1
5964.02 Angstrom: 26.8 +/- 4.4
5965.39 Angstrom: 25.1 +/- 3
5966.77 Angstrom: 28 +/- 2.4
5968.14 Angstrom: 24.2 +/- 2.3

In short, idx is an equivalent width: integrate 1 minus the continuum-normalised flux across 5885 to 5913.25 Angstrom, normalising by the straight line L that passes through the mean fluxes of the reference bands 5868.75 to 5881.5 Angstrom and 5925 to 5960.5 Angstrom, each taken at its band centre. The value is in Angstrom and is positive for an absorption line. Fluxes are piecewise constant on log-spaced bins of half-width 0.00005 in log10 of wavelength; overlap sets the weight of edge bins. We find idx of 2.3 Angstrom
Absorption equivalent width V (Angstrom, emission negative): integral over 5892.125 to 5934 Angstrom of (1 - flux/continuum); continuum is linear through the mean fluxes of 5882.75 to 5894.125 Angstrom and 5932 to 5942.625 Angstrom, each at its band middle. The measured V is 0.27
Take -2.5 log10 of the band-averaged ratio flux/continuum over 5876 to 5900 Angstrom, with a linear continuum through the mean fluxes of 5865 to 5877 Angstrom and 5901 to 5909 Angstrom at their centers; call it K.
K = 0.14 mag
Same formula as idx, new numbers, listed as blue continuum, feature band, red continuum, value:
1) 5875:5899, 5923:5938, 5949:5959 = -0.6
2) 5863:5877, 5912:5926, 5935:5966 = 0.1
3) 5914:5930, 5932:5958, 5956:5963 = -0.8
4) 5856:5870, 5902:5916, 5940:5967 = 0.0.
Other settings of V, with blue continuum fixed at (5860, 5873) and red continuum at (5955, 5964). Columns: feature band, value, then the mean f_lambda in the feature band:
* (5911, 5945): -0.74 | 25.6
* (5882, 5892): 1.11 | 22.3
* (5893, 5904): 1.42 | 21.8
